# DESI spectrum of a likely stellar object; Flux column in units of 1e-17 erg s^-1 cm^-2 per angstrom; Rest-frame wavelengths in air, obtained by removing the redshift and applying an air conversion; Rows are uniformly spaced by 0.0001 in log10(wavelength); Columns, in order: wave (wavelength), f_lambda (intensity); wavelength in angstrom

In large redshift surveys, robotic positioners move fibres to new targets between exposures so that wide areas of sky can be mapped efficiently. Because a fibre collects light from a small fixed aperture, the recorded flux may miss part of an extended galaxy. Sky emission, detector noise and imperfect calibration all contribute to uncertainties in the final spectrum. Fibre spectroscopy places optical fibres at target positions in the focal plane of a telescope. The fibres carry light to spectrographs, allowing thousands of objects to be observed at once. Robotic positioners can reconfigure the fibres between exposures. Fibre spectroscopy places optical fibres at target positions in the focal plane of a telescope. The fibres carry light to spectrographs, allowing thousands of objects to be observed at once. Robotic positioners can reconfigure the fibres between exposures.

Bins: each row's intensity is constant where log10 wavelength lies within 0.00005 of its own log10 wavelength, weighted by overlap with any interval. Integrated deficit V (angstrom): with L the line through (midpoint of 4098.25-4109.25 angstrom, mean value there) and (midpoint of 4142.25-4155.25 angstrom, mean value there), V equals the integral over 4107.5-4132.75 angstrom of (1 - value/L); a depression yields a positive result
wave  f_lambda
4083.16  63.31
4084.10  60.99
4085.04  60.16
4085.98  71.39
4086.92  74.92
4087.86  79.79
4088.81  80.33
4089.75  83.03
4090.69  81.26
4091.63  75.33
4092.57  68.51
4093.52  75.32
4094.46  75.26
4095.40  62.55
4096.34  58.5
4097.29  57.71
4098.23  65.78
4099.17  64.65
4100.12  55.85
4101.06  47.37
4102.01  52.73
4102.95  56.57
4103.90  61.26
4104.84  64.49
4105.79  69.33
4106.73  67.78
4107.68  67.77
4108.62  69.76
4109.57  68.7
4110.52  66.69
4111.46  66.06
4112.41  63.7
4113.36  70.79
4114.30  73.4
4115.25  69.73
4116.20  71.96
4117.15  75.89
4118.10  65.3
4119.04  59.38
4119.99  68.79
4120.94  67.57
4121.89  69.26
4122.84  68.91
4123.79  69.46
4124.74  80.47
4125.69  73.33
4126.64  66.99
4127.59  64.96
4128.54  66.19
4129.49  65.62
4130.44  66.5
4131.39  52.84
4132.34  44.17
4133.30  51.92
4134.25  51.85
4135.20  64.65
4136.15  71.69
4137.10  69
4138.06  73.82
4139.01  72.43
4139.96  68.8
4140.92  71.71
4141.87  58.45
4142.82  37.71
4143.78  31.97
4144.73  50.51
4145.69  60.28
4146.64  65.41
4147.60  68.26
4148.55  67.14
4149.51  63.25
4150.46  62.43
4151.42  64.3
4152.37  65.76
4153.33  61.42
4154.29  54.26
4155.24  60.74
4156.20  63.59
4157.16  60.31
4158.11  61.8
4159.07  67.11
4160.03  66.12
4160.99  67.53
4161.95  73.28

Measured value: -2.8 angstrom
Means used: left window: 61.9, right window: 58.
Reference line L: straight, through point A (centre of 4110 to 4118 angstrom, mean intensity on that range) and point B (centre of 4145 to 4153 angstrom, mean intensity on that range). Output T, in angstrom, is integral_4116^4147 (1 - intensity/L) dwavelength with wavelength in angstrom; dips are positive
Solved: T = 1.6 angstrom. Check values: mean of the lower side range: 69.5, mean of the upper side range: 64.2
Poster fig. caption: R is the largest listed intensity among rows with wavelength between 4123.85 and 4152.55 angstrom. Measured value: 80.47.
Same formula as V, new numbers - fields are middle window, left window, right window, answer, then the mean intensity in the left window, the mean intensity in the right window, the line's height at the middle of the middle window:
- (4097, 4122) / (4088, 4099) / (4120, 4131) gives 1.8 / 71.3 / 68.9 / 70.1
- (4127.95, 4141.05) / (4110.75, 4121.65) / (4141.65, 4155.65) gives -0.2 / 68.4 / 58.1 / 62.6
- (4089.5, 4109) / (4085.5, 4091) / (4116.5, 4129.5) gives 2.5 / 78.3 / 68.9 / 75.3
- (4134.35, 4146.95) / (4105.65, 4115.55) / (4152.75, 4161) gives 0.7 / 68.5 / 62.3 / 64.4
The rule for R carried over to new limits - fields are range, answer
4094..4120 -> 75.89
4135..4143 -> 73.82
